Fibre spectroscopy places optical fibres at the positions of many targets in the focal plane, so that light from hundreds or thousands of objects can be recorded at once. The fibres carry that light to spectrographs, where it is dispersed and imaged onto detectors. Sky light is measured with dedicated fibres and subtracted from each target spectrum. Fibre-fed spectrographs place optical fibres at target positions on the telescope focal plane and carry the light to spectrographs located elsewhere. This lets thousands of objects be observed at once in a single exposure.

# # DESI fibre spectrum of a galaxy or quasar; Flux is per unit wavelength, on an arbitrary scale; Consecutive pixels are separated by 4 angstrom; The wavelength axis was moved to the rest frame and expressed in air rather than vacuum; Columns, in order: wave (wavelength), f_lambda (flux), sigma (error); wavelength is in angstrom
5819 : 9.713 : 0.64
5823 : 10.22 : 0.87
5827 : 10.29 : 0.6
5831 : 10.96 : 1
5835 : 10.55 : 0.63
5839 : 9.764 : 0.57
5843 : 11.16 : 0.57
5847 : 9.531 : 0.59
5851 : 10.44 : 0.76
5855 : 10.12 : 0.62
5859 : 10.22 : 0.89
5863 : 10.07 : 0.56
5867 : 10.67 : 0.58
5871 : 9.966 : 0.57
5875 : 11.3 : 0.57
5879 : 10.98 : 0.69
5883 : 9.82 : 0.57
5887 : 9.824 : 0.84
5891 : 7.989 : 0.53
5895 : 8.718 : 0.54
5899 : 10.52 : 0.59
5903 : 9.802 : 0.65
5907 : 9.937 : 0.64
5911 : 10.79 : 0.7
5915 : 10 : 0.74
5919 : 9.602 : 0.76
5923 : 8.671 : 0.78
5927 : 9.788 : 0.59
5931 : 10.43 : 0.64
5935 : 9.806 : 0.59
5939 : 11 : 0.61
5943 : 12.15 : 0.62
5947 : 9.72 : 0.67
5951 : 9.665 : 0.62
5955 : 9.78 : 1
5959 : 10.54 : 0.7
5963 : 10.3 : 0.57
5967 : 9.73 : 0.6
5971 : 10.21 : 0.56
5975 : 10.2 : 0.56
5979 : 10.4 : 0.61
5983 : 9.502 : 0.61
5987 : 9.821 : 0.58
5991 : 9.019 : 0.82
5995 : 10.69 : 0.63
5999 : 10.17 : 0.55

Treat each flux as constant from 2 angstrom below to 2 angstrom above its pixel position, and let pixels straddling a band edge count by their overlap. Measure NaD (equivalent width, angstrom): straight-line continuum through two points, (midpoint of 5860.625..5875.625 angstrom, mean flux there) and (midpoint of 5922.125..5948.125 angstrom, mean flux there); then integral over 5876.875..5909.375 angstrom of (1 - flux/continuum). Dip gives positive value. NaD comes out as 2.1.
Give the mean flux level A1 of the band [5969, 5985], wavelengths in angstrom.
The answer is 10.1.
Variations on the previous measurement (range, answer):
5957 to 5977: 10.2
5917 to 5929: 9.35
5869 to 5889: 10.4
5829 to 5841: 10.4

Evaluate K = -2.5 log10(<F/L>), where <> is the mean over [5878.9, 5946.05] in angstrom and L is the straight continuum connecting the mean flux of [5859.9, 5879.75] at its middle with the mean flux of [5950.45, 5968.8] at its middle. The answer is 0.04 mag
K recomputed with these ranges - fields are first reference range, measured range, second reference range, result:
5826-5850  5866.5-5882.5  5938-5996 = -0.03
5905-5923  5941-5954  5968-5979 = -0.04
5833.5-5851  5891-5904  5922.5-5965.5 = 0.09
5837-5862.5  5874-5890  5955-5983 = -0.01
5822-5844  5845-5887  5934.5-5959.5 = 0.02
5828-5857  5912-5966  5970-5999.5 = 0.00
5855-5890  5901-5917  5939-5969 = 0.02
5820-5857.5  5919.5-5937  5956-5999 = 0.05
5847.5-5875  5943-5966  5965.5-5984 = -0.01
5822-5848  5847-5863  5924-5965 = 0.02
